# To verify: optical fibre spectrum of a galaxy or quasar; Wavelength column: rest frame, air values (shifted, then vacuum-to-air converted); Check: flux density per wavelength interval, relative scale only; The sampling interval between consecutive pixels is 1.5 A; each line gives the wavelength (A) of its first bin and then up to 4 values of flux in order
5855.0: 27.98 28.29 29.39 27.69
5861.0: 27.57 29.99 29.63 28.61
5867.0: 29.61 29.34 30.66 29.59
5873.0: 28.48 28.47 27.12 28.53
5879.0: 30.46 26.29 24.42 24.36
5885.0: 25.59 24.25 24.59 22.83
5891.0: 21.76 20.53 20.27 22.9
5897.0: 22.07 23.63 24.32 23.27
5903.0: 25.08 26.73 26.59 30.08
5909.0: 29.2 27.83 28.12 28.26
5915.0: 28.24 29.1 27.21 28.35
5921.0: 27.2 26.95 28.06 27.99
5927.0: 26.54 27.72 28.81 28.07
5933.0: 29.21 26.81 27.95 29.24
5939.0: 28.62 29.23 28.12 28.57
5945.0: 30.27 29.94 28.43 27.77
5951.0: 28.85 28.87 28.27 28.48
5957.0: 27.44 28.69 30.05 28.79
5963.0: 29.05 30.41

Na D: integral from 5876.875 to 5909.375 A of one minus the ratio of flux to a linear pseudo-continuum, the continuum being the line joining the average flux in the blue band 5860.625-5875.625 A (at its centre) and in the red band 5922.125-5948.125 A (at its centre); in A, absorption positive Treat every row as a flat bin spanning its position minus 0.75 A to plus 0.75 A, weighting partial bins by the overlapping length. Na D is 4.6 A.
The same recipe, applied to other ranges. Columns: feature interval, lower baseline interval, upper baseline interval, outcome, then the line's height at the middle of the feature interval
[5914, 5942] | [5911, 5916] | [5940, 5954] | 0.42 A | 28.5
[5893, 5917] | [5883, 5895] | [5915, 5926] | -0.34 A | 25.5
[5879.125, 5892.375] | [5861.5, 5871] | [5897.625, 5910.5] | 1.65 A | 27.8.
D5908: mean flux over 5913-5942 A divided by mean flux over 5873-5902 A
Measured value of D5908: 1.1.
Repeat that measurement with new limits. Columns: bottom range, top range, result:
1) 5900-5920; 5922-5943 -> 1.03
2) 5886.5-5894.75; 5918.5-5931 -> 1.25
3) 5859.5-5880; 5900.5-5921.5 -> 0.95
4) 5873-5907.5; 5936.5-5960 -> 1.15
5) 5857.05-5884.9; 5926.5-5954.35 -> 1.01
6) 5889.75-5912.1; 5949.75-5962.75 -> 1.16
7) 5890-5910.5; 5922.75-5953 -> 1.16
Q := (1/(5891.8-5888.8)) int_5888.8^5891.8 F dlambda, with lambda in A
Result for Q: 22.3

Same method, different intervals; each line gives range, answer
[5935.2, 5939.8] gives 28.6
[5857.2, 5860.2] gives 28.6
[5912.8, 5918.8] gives 28.2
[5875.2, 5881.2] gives 28.1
